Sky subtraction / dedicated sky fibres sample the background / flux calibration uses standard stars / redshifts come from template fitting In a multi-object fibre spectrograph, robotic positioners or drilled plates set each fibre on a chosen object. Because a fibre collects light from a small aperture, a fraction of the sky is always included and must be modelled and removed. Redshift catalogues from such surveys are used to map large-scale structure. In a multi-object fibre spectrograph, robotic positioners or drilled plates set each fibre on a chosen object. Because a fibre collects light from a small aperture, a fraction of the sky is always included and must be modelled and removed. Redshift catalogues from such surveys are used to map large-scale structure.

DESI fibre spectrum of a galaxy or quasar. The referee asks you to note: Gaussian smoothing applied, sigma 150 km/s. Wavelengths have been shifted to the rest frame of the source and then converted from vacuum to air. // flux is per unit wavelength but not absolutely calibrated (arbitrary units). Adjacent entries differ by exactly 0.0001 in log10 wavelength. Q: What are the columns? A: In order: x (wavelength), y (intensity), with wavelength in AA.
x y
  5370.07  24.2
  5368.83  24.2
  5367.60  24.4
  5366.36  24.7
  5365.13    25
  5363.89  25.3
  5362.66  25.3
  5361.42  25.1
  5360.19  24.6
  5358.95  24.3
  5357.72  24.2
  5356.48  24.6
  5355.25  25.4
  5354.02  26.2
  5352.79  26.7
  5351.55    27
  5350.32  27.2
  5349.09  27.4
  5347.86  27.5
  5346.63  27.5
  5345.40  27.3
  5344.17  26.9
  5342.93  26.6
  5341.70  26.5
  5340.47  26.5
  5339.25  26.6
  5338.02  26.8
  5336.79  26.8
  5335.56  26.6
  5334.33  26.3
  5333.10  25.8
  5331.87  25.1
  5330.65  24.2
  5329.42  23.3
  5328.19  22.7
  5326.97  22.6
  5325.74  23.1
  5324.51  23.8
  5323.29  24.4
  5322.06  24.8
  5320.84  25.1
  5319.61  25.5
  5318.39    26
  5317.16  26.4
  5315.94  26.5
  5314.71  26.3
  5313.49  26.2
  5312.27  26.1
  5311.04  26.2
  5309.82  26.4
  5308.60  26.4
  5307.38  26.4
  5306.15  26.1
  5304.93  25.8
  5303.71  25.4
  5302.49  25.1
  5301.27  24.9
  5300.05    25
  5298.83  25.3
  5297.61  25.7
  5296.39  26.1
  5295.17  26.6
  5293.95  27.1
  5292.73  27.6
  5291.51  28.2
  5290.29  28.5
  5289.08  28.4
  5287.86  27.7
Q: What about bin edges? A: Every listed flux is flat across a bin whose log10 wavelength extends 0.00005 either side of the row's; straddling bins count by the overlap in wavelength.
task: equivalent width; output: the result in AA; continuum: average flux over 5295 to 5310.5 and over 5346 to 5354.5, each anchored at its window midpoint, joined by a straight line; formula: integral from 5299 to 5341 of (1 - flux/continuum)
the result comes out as 1.3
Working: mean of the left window 25.8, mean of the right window 27.1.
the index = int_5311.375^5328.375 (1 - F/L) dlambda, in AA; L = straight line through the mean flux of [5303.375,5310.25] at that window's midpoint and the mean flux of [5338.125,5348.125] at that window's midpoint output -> 0.9 AA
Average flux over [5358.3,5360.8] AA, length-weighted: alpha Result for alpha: 24.4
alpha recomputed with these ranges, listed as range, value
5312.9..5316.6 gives 26.3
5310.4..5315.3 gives 26.2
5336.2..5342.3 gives 26.7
